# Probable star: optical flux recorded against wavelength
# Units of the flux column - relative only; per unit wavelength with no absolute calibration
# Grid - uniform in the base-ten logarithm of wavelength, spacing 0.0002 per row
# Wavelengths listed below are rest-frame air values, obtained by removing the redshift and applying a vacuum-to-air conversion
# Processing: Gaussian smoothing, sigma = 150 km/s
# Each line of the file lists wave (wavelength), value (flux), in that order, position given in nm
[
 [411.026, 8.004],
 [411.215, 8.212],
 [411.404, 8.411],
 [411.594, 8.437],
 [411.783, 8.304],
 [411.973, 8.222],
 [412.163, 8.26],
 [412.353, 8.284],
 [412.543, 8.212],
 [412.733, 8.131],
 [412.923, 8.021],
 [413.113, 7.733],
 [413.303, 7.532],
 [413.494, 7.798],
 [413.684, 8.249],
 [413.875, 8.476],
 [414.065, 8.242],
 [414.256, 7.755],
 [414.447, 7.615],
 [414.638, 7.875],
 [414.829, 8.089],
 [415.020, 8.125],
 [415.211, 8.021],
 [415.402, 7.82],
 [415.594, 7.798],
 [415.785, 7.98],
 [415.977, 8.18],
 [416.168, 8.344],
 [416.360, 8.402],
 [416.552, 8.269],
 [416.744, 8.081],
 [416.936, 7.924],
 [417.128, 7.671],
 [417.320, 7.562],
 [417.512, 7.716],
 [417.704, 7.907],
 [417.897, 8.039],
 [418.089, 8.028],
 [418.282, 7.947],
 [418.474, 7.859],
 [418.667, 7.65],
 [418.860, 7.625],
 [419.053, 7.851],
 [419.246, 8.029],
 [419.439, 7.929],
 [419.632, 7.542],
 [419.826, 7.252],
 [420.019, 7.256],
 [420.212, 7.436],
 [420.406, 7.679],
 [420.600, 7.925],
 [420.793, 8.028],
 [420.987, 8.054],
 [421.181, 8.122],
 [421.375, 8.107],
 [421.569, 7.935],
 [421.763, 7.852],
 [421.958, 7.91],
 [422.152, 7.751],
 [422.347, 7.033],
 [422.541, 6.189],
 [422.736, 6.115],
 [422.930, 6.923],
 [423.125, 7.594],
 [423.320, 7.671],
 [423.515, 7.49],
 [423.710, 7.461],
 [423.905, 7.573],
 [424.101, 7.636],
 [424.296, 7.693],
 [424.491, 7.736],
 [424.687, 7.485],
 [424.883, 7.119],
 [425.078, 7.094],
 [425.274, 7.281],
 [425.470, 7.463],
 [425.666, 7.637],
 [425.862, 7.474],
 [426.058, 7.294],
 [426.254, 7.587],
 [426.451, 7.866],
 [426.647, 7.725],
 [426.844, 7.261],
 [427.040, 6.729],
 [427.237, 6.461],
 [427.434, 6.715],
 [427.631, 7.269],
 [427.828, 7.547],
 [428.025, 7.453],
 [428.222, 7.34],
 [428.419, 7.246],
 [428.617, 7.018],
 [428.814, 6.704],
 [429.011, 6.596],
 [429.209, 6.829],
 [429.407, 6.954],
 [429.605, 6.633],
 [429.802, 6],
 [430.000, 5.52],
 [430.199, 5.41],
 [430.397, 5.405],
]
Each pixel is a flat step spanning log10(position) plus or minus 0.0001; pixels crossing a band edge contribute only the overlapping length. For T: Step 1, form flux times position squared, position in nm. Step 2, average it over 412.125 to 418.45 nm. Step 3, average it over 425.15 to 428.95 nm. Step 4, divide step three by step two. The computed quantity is 1.0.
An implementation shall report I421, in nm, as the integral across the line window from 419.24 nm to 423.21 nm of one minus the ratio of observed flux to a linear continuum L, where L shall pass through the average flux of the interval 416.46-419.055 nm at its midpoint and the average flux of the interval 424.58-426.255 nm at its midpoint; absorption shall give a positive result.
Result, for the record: 0.05 nm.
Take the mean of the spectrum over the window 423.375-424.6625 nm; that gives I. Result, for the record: 7.59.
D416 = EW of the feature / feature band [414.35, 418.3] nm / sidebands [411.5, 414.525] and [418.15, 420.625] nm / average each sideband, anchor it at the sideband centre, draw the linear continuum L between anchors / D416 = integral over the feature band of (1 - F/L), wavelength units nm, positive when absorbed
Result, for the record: -0.05 nm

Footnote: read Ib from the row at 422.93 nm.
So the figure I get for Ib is 6.923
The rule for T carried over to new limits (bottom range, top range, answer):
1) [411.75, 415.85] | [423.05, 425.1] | 0.98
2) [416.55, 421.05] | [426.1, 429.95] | 0.94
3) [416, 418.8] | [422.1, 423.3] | 0.90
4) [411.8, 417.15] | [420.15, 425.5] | 0.97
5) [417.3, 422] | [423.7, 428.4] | 0.97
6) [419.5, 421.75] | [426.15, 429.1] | 0.95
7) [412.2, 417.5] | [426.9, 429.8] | 0.92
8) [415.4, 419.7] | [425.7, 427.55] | 0.95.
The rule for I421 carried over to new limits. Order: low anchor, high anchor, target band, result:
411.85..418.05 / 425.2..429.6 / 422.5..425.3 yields 0.05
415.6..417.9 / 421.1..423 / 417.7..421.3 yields -0.05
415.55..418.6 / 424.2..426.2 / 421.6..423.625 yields 0.09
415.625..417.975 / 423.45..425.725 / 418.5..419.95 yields 0.03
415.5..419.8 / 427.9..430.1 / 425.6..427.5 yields -0.07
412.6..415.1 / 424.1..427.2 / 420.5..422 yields -0.07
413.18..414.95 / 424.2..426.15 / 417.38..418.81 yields -0.02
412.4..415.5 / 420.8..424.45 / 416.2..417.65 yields -0.03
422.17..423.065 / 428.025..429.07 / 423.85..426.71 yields -0.27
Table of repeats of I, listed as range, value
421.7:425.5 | 7.35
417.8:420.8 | 7.75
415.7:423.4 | 7.73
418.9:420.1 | 7.65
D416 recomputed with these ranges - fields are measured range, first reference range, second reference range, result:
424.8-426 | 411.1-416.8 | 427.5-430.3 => -0.05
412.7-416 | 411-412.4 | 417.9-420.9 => 0.05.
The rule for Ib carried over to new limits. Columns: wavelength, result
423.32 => 7.671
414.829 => 8.089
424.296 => 7.693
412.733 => 8.131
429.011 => 6.596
